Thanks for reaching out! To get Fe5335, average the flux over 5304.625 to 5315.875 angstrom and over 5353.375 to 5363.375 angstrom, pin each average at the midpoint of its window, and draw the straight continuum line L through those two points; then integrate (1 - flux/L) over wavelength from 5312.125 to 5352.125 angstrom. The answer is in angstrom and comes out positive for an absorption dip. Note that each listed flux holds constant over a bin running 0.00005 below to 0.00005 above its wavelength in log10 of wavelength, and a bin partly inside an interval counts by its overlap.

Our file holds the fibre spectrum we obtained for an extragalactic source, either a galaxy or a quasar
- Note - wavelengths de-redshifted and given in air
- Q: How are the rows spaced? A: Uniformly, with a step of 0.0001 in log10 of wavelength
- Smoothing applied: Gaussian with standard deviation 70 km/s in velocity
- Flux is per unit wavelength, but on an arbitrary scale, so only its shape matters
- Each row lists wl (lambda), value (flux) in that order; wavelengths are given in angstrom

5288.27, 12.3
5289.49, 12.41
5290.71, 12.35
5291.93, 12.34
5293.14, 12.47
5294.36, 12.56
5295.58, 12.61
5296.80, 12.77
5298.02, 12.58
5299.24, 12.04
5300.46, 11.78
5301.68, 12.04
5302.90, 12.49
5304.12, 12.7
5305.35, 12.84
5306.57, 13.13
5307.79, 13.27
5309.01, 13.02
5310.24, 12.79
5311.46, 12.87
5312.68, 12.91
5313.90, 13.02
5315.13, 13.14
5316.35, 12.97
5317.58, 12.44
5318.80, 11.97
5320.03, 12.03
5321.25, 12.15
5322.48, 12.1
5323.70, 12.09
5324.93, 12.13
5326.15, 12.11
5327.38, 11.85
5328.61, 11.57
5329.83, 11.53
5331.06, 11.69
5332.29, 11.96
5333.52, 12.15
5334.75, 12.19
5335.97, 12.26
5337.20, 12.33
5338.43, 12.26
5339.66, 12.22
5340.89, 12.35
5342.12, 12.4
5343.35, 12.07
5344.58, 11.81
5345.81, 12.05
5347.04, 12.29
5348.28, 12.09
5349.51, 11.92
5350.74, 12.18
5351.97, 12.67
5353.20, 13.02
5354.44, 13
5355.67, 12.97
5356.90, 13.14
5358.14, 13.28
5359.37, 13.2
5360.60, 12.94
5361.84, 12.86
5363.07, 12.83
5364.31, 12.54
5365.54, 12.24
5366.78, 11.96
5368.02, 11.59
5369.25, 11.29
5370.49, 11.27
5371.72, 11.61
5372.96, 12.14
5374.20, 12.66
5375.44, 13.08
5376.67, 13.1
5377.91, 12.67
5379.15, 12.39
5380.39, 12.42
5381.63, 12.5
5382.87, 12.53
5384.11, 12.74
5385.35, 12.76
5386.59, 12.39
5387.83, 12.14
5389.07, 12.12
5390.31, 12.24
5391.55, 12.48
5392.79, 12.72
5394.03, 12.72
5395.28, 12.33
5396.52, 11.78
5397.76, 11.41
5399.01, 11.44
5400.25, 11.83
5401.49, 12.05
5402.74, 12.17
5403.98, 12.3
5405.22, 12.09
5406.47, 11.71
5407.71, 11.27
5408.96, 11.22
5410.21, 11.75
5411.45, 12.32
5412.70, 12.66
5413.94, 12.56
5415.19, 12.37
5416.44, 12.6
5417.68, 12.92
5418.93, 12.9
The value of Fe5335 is 2.49 angstrom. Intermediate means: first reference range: 13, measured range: 12.2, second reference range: 13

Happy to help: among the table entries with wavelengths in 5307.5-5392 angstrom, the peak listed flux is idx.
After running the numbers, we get 13.28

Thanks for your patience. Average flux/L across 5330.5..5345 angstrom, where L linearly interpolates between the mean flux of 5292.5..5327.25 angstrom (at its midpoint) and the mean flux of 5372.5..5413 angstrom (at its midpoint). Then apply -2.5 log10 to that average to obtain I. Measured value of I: 0.03 mag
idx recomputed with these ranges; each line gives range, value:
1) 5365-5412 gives 13.1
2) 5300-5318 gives 13.27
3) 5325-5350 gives 12.4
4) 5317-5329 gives 12.44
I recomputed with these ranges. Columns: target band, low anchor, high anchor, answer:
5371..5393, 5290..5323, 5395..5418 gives -0.028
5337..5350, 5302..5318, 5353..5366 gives 0.065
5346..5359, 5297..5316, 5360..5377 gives -0.022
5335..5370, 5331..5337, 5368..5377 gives -0.027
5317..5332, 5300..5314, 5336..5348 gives 0.044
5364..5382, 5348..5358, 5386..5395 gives 0.027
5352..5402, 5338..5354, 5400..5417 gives -0.022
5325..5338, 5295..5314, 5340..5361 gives 0.055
